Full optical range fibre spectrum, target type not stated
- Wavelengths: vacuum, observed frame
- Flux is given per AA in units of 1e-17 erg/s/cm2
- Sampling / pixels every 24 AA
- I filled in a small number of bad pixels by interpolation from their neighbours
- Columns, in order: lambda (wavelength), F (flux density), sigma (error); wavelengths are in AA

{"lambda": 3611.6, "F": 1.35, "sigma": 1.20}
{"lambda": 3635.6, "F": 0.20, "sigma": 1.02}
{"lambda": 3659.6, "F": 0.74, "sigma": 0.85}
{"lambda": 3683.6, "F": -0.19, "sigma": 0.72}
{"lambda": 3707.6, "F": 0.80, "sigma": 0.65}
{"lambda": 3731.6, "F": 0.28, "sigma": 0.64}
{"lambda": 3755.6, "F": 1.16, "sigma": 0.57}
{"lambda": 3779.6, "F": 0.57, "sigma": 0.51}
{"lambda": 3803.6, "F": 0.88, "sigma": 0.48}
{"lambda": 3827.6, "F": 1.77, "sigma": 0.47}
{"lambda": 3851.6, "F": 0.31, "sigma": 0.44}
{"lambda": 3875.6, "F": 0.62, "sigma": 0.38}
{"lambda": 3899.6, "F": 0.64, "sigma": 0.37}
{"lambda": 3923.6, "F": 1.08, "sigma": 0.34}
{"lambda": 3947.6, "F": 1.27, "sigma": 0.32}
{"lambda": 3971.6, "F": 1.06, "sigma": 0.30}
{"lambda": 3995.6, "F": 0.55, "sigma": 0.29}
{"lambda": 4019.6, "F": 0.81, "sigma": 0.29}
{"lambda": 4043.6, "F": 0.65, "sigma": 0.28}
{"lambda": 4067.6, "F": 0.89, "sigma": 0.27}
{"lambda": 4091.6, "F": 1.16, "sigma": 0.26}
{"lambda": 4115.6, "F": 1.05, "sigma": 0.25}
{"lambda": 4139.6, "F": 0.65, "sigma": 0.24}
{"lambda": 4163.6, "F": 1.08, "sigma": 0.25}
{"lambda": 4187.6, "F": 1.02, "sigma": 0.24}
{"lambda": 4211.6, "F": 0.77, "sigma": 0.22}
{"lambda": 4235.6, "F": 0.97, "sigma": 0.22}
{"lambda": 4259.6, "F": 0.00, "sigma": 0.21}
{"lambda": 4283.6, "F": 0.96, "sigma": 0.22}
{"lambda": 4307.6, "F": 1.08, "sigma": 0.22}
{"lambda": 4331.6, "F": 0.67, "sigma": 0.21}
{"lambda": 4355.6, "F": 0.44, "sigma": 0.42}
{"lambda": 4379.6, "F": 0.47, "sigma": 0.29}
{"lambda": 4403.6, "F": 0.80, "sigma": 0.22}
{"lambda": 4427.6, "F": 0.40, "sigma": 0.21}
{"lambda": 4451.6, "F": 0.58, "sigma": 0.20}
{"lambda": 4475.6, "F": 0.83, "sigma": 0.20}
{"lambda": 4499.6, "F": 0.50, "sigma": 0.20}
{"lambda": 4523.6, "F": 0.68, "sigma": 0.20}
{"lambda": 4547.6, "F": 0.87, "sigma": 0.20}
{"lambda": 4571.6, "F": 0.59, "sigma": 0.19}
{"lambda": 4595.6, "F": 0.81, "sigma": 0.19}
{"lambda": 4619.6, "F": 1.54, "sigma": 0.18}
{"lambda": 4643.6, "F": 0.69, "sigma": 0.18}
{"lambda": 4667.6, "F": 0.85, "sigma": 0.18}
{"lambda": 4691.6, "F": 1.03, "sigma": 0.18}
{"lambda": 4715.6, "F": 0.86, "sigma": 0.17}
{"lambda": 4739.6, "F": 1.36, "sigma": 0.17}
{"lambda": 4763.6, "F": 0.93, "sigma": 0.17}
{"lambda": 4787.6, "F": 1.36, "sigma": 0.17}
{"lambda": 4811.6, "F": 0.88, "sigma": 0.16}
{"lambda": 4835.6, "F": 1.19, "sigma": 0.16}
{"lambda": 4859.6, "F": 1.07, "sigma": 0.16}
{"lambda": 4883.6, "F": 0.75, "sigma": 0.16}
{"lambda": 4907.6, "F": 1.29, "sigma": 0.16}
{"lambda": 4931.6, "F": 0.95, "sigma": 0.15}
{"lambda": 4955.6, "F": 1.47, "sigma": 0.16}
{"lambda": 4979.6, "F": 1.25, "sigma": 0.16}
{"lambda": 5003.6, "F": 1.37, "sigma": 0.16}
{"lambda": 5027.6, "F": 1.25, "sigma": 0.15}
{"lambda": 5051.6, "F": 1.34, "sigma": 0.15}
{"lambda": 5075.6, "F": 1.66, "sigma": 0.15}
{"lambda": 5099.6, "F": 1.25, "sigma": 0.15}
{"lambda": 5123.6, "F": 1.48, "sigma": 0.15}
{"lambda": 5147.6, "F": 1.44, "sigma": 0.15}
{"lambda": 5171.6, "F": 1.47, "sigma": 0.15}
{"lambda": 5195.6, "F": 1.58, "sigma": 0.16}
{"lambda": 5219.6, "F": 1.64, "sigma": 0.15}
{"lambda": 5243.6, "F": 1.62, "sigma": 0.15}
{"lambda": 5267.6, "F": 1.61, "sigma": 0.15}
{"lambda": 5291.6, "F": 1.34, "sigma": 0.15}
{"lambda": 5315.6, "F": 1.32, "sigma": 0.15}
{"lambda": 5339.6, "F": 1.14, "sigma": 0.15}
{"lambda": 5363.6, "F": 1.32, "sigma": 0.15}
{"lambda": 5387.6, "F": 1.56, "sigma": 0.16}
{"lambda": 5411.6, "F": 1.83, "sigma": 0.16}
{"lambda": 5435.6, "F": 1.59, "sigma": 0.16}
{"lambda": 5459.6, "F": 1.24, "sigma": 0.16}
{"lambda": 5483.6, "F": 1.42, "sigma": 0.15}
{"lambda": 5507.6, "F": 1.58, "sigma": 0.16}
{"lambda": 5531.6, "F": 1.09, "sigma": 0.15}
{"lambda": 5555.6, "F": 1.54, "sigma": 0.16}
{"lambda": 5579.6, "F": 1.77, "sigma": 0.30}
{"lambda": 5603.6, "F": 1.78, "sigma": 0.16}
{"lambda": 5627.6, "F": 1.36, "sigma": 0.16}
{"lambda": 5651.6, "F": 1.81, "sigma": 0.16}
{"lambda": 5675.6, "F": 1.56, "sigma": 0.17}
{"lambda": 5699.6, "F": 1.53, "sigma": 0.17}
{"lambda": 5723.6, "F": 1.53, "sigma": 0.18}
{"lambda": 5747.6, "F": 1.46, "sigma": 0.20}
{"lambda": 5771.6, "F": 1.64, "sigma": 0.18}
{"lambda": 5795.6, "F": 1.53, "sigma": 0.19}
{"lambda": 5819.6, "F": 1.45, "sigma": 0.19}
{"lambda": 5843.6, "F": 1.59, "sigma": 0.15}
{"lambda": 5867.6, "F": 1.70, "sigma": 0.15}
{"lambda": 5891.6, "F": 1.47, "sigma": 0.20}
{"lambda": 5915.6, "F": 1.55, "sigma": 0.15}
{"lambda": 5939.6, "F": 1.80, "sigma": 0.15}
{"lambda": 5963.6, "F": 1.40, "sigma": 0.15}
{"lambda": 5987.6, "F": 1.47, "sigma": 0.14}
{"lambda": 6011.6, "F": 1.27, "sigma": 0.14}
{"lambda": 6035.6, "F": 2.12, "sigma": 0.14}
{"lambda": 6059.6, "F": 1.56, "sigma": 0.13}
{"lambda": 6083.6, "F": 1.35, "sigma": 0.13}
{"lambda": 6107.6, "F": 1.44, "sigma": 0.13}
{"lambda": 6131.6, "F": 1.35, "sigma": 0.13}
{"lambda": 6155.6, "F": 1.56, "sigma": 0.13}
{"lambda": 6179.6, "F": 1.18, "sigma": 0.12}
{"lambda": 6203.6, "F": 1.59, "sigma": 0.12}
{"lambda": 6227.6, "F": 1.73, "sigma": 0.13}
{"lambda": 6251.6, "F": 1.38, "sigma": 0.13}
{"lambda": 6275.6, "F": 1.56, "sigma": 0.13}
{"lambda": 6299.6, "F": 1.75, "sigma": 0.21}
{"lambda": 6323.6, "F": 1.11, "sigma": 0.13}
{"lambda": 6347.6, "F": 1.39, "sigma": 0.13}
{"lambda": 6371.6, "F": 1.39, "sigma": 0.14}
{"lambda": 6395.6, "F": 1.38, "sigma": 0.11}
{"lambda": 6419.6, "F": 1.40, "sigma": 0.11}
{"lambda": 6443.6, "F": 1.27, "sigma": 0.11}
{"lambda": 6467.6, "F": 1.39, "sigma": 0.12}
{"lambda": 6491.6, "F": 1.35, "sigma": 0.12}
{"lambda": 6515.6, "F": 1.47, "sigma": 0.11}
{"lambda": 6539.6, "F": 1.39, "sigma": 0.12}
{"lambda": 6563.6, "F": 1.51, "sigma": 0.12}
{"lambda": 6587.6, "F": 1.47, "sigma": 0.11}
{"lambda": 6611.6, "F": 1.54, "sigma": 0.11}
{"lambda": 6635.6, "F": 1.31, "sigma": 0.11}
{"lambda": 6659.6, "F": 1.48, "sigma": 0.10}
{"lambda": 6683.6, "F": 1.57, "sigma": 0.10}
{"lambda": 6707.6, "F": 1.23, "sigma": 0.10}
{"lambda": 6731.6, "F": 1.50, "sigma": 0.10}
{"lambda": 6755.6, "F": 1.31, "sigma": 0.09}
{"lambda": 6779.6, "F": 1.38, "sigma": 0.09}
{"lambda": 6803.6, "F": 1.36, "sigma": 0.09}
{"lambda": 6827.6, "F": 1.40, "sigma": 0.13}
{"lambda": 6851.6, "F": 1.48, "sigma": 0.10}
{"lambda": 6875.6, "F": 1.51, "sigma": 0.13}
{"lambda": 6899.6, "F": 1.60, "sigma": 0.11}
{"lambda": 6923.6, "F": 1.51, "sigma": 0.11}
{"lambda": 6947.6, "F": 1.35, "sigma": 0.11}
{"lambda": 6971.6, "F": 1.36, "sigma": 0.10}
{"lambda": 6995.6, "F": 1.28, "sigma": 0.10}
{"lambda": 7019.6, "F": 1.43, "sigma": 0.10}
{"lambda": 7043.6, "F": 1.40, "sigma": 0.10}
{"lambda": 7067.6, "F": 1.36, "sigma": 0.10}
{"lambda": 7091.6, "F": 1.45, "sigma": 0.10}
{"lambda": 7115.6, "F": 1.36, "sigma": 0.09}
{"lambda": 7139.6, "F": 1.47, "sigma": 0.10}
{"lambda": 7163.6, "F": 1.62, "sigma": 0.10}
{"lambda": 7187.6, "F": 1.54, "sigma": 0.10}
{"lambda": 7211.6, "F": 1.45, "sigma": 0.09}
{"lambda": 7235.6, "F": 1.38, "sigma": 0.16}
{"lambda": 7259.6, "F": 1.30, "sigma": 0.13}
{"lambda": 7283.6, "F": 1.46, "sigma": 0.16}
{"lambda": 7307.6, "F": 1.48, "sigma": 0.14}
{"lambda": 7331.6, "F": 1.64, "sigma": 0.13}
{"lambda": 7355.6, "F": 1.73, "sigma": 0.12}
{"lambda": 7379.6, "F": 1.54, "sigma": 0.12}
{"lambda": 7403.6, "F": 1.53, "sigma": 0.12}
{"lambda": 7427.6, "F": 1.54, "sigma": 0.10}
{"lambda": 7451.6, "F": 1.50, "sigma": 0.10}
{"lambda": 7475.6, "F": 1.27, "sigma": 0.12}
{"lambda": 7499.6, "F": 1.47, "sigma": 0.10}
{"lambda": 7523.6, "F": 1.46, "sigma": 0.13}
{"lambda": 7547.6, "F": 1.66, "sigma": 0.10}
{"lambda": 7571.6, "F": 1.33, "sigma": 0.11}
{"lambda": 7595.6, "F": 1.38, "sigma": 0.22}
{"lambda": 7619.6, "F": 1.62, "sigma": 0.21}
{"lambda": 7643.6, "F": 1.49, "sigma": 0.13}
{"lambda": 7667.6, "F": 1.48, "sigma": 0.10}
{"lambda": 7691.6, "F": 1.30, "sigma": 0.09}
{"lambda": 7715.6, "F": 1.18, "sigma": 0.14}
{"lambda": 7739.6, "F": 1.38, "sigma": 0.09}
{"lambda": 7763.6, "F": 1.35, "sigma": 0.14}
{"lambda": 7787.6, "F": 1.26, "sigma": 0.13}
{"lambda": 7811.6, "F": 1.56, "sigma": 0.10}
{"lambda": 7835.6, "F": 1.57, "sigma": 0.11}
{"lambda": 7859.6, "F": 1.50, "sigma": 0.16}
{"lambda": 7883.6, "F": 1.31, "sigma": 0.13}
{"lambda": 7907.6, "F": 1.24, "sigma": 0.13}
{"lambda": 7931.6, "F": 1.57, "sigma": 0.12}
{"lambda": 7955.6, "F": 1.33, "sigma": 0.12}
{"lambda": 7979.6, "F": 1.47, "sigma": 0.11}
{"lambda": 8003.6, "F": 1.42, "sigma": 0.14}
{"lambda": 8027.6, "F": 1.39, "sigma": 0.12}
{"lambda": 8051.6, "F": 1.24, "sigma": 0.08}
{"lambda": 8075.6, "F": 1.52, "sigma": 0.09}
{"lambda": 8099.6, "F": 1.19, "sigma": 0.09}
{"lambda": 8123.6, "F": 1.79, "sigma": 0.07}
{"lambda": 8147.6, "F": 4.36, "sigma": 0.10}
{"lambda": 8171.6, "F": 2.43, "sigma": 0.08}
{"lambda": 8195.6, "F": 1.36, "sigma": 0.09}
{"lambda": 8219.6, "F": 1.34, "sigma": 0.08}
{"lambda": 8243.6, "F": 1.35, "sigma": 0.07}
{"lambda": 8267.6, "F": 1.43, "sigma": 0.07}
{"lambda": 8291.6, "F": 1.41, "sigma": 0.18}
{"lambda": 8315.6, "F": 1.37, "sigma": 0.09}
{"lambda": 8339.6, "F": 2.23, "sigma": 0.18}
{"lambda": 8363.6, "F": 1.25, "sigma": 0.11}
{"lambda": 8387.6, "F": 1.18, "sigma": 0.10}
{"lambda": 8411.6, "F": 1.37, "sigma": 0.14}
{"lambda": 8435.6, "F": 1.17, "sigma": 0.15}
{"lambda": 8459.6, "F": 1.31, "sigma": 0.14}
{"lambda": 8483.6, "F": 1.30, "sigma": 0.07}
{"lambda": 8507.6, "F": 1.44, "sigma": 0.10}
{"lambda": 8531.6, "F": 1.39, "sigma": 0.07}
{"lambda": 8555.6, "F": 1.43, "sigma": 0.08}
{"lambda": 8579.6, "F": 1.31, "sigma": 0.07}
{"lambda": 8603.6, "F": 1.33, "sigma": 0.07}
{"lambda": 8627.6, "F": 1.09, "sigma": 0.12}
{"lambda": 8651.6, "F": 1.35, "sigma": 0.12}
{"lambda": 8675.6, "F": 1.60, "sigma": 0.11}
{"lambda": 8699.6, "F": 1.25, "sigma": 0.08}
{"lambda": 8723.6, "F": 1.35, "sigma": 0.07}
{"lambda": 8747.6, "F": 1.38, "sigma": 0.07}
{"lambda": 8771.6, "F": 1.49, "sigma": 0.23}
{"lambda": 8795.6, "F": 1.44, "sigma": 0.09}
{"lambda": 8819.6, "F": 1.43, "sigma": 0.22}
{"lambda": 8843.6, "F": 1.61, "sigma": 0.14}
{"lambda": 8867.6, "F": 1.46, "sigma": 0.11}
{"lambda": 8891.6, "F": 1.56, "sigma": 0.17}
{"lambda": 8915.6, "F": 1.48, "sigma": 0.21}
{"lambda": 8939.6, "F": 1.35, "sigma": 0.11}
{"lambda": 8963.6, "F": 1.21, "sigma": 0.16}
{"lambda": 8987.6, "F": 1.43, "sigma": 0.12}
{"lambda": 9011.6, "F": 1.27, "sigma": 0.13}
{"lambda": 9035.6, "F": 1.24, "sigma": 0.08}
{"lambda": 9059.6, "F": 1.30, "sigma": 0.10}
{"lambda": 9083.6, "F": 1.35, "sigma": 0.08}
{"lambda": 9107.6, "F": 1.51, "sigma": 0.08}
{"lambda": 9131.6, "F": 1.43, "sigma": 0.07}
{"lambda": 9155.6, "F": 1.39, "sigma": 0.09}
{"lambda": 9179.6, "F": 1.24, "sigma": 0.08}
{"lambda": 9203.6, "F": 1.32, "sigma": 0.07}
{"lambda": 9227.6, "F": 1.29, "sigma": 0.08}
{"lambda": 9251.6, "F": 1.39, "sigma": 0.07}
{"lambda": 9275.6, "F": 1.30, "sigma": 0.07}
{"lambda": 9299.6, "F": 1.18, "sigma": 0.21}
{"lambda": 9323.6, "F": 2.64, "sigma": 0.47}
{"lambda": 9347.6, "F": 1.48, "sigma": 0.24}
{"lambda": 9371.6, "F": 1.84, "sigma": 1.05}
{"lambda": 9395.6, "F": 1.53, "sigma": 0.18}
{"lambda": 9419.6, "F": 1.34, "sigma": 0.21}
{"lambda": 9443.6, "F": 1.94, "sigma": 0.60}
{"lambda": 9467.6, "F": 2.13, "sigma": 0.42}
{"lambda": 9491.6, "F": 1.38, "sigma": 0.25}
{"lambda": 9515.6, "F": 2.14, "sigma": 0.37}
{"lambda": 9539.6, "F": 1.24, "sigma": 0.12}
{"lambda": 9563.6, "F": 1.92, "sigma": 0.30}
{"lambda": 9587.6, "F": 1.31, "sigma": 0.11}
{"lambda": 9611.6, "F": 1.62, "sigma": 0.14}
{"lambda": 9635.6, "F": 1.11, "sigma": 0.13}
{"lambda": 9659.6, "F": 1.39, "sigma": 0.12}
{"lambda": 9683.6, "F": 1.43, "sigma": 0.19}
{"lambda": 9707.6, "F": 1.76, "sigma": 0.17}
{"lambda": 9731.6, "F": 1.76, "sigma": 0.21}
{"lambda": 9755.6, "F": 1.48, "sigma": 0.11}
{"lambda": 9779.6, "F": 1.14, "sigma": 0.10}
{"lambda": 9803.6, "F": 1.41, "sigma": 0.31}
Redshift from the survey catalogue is 0.24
